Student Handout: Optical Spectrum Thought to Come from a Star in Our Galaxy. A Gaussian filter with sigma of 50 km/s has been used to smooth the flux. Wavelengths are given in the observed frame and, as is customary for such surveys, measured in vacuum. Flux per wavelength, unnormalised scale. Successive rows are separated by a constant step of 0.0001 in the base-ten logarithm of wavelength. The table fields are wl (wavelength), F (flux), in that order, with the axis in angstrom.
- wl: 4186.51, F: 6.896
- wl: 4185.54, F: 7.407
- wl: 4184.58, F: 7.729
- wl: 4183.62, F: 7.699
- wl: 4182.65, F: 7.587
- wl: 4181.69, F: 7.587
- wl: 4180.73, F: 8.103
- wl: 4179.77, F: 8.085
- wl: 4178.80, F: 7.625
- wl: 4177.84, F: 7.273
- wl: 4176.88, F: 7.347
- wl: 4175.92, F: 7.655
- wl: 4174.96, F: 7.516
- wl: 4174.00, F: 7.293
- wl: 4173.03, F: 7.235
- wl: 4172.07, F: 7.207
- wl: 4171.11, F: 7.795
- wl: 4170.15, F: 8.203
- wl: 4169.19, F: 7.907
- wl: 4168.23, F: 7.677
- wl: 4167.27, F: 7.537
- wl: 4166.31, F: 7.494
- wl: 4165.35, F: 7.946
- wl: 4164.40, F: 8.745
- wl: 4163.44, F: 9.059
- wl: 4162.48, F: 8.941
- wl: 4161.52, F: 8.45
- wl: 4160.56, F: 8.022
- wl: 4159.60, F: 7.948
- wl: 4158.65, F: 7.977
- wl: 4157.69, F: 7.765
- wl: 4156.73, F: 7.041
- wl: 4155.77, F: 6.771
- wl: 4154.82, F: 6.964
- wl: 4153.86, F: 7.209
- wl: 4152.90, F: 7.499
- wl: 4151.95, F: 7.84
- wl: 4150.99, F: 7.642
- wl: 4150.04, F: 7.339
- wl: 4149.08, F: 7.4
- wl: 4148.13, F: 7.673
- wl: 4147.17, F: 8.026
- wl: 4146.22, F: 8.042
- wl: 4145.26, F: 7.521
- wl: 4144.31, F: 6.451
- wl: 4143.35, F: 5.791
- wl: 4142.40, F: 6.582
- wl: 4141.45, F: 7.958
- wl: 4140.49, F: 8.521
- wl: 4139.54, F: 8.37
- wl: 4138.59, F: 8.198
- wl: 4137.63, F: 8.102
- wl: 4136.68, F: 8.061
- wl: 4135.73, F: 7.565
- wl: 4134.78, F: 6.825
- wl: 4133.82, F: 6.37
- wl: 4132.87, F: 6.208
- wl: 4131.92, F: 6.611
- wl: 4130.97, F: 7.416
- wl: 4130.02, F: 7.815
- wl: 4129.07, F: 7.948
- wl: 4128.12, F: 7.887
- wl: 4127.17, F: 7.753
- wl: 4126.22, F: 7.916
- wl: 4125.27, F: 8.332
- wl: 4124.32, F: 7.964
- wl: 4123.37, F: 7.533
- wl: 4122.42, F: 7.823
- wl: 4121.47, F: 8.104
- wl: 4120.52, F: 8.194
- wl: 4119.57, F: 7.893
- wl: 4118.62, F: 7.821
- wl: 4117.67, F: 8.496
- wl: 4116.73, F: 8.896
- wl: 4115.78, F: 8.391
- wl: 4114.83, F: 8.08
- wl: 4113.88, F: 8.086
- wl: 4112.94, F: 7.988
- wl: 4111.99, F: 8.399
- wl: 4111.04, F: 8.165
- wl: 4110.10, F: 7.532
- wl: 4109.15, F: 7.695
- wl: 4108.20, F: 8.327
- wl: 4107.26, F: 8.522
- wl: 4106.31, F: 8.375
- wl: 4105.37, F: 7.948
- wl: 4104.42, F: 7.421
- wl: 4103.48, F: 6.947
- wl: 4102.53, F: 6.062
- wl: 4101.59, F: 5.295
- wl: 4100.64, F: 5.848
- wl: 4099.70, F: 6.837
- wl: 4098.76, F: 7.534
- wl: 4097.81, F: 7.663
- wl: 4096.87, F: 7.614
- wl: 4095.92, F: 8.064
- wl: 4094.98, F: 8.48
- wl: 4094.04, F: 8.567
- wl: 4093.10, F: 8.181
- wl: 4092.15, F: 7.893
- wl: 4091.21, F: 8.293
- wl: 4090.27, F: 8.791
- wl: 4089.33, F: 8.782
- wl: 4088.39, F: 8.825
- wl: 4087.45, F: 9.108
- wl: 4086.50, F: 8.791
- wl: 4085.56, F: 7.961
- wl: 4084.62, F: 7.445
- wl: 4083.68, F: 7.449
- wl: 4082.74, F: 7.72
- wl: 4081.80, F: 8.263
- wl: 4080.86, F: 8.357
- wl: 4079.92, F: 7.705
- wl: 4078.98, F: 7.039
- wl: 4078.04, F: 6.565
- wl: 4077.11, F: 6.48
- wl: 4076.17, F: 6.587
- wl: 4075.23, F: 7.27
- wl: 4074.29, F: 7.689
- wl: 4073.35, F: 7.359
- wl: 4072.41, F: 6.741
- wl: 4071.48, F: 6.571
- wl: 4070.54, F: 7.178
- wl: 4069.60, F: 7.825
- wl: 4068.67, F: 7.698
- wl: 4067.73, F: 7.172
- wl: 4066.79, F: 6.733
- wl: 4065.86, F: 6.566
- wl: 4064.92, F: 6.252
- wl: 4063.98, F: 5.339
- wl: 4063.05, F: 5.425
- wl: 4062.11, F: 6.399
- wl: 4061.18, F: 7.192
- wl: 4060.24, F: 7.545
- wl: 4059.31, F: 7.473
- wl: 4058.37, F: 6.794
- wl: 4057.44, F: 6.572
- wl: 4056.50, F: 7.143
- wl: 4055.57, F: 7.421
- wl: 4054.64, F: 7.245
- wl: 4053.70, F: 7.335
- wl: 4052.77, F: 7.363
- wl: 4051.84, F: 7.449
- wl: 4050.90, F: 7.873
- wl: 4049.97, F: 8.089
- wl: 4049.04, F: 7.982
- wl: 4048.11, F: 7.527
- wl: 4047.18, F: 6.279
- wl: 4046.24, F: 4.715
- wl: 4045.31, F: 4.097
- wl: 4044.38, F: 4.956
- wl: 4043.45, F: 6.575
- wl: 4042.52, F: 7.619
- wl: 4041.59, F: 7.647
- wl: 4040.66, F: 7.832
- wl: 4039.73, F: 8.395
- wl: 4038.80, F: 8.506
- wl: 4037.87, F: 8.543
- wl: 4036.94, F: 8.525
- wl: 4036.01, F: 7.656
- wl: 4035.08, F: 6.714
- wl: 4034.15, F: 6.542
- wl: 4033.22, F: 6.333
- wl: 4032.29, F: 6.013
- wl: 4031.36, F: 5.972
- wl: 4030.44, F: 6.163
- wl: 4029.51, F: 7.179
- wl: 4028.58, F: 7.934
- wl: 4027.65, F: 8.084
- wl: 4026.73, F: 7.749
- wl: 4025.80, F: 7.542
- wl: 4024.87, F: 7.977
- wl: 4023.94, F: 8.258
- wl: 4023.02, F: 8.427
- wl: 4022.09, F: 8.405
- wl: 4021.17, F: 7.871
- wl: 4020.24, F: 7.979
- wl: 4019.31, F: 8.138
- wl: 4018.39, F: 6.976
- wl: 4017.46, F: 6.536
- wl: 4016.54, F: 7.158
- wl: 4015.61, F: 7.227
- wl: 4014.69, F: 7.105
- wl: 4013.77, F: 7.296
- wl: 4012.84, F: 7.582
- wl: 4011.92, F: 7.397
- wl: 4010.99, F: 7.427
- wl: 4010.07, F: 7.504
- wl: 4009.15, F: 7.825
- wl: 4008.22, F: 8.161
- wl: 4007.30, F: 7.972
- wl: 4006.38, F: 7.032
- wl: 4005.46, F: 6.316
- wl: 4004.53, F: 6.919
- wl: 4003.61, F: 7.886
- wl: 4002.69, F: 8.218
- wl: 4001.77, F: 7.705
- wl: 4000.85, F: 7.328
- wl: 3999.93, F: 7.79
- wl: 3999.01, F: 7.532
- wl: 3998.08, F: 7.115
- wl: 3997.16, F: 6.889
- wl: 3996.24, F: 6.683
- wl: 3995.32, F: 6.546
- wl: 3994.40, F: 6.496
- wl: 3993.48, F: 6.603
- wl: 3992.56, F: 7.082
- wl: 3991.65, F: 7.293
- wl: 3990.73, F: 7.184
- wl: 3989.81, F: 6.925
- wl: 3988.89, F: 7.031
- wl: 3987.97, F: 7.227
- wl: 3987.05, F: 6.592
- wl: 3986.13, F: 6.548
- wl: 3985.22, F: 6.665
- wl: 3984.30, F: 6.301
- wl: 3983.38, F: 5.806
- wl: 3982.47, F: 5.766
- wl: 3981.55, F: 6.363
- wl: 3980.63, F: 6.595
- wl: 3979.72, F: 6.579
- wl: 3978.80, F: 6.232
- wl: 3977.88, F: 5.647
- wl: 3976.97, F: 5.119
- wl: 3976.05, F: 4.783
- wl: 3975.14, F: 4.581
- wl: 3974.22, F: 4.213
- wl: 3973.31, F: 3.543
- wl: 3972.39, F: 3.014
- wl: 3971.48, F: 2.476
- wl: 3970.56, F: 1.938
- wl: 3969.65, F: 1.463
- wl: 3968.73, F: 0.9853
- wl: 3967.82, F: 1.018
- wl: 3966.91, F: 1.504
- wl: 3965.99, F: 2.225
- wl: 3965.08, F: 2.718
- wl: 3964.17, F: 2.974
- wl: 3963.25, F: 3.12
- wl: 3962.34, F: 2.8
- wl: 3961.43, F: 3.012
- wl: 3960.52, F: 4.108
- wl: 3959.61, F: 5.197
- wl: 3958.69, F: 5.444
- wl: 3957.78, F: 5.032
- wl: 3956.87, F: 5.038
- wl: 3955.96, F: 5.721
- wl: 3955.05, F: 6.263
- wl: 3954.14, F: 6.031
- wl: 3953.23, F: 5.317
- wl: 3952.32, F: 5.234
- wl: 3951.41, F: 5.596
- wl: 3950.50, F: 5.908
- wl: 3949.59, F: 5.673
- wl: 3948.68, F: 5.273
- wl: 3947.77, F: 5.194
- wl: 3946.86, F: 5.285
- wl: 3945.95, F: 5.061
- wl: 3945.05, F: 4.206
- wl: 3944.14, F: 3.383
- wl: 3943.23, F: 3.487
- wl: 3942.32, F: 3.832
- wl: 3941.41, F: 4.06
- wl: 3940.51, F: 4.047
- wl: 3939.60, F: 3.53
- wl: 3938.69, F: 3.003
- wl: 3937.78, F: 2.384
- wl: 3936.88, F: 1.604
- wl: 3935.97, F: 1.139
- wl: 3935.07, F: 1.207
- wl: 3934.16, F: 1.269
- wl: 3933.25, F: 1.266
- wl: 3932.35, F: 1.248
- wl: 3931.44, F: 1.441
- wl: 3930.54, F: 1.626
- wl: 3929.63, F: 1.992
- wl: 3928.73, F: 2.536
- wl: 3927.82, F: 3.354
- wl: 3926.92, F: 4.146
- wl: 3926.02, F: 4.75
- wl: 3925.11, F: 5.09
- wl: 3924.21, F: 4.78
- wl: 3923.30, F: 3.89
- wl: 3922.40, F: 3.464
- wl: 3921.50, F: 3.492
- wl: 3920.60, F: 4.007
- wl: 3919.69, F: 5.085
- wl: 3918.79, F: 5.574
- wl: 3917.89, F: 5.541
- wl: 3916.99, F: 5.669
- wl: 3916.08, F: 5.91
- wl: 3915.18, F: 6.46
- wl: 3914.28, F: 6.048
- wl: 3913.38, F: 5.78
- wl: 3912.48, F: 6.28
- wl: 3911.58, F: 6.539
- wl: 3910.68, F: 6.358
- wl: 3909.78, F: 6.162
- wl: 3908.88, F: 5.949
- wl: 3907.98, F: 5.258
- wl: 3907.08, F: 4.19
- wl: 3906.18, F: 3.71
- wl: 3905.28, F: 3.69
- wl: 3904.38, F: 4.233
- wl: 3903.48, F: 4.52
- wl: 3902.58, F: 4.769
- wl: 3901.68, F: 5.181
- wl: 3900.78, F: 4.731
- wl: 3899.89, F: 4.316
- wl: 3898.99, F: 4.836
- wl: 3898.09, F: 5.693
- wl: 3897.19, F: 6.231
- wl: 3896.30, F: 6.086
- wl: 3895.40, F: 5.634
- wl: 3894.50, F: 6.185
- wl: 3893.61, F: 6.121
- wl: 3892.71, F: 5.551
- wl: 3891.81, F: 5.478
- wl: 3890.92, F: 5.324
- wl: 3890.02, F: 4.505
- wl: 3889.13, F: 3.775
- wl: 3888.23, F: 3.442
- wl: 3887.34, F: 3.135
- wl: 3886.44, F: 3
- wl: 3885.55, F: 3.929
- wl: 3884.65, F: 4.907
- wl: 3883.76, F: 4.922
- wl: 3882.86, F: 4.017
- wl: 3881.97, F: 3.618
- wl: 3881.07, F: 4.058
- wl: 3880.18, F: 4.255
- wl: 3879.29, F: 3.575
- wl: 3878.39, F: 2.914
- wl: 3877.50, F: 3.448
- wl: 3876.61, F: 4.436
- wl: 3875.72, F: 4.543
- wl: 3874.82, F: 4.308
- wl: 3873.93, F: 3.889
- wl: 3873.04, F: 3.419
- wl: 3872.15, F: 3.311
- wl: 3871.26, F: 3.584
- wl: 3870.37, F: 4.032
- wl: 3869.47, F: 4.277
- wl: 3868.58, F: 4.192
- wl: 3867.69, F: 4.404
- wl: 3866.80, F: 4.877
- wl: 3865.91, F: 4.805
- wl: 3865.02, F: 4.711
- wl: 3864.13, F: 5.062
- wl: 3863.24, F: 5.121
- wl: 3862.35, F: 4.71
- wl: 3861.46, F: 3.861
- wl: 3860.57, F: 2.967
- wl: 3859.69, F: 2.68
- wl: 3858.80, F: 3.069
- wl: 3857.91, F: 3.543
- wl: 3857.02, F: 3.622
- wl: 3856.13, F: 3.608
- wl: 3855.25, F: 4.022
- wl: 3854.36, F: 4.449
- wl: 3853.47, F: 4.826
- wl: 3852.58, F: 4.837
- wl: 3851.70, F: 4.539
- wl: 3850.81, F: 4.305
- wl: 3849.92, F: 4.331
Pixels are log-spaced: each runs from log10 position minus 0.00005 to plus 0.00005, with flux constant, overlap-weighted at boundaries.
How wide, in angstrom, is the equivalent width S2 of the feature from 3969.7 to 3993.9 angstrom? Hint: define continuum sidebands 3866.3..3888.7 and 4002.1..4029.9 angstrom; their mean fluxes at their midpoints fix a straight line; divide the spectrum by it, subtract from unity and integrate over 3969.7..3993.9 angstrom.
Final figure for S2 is 4.0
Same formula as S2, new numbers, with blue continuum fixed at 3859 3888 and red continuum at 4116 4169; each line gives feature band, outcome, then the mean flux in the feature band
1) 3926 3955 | 8.1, 3.59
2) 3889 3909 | -3.1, 5.05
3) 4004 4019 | -3.5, 7.29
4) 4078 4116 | -4.1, 7.84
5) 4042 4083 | -2.1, 6.96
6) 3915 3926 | -0.5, 4.87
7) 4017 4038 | -4.5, 7.44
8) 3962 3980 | 6.9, 3.32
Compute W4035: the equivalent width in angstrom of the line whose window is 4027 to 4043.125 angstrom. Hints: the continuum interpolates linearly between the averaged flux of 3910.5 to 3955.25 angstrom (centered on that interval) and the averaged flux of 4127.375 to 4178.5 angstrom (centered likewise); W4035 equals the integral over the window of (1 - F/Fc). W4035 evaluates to -4.52 angstrom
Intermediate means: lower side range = 4.18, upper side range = 7.6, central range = 7.39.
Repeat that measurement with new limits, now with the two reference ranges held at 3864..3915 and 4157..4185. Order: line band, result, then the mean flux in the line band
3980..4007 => -4.93 angstrom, 6.92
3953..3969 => 4.82 angstrom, 3.82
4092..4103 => -0.49 angstrom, 7.32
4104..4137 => -2.61 angstrom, 7.84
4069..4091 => -2.78 angstrom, 7.68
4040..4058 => -1.33 angstrom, 6.95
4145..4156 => 0.14 angstrom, 7.51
